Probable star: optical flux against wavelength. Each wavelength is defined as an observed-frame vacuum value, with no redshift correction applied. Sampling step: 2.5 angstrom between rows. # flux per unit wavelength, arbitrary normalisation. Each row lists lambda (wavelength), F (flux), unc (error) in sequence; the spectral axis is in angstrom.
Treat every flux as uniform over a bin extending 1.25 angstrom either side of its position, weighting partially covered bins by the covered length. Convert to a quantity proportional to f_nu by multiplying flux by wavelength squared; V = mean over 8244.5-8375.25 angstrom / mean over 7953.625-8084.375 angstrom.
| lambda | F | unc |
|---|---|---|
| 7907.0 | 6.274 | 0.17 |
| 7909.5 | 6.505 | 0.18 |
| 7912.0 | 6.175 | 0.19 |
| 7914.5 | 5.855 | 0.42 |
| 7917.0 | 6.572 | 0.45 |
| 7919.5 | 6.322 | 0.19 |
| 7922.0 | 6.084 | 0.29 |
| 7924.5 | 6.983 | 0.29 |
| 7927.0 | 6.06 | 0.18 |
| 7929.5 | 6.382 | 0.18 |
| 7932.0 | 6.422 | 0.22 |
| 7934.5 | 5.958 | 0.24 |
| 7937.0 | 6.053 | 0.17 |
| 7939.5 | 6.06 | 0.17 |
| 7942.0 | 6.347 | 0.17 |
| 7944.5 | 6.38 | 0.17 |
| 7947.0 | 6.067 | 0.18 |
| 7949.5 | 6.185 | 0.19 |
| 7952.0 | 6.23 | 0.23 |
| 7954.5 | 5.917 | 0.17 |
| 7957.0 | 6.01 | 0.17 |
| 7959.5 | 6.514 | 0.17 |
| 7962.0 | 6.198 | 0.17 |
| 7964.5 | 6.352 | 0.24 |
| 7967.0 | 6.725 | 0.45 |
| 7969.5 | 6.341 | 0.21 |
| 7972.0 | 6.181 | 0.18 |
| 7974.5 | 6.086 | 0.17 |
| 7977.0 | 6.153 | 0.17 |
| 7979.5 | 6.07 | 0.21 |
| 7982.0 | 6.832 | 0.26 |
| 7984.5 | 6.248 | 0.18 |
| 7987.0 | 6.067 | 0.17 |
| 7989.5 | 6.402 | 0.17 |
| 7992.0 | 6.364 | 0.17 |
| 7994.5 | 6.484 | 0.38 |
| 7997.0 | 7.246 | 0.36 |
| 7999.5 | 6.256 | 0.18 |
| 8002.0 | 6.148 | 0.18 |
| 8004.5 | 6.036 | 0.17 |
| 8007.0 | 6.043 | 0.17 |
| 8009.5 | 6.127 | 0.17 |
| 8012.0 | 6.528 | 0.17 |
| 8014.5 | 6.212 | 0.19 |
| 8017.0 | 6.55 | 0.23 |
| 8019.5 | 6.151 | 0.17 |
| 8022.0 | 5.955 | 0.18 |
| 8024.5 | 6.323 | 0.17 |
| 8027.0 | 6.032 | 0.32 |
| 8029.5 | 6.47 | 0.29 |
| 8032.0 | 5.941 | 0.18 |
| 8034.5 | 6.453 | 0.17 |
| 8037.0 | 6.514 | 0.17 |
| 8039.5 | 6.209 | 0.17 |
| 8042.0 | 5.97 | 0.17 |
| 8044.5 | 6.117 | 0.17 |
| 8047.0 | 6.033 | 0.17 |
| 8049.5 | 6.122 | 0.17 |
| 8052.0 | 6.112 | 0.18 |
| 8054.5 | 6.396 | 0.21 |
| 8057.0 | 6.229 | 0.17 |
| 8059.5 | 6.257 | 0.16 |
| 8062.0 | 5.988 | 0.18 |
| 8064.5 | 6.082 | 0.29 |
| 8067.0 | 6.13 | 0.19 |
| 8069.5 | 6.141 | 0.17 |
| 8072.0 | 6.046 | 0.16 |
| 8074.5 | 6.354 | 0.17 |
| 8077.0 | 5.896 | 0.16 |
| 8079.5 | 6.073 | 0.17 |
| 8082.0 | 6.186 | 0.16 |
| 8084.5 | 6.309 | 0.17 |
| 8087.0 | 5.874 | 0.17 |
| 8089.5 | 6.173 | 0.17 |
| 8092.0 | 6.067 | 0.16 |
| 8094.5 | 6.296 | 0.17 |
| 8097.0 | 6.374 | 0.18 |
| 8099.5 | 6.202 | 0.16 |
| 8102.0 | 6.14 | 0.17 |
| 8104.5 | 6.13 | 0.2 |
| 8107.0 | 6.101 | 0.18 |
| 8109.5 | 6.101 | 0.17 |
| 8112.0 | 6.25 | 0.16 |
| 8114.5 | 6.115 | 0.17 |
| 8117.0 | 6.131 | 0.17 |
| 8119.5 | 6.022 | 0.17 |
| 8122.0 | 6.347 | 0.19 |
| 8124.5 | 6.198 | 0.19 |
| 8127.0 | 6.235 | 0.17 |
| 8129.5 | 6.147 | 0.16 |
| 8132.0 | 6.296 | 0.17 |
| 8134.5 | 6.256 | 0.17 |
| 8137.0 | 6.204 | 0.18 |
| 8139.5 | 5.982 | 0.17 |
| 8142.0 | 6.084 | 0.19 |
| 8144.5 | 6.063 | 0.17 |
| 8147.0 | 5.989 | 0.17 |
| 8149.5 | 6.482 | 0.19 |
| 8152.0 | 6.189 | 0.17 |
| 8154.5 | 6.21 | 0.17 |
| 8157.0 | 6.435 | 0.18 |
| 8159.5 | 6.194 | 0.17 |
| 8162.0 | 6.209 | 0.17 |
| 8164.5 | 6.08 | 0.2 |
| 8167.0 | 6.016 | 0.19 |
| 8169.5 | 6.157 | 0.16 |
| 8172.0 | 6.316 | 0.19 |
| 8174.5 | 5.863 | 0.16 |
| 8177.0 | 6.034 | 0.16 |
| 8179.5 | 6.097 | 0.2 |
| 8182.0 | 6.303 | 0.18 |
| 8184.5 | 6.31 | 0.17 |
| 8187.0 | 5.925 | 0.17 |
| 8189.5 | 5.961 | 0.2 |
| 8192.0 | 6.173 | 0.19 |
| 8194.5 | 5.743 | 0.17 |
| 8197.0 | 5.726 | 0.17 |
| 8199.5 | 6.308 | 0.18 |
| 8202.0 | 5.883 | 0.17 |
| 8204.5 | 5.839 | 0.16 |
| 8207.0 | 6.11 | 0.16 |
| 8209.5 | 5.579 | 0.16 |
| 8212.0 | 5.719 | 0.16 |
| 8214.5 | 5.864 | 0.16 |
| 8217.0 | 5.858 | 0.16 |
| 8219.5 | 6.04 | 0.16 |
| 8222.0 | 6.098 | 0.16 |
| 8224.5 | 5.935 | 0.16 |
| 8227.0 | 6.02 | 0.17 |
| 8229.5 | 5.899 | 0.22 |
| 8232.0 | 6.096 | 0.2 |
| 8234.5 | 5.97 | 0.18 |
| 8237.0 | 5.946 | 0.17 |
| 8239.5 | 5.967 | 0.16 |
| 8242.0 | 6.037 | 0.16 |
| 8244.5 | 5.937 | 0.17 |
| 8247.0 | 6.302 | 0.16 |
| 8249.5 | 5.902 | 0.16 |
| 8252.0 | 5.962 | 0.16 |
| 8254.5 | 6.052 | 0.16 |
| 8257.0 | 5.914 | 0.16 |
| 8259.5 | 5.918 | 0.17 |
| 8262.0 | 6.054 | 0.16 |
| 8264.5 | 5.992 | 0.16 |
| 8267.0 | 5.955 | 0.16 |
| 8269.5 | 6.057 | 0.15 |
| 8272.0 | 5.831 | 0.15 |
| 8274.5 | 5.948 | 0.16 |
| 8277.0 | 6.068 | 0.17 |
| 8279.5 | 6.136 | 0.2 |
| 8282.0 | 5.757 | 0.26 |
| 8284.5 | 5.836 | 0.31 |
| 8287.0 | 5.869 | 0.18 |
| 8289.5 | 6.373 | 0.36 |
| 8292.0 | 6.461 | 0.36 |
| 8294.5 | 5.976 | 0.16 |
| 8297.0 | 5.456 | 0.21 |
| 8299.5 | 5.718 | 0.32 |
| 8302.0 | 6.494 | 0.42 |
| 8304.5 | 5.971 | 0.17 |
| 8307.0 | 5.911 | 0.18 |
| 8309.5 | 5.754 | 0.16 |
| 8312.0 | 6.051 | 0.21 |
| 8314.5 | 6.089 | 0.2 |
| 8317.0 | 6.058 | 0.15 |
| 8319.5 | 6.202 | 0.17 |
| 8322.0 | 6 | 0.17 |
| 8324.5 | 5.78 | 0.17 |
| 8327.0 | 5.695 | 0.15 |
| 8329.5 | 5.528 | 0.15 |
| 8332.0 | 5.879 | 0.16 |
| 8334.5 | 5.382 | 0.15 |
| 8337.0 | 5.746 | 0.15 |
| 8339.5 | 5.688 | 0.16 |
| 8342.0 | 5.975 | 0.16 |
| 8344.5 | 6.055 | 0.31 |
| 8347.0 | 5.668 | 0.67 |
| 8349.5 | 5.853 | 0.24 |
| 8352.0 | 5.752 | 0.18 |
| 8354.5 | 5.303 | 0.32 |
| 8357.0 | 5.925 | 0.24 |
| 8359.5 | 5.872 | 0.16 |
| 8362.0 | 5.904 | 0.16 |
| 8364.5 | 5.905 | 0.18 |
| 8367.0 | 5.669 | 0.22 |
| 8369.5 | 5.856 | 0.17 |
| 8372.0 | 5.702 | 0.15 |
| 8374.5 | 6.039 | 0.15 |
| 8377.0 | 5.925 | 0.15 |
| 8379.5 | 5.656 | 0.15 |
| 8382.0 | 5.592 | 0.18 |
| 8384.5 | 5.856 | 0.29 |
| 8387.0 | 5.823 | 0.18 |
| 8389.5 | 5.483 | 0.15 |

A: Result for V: 1.02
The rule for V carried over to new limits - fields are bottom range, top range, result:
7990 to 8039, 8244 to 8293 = 1.02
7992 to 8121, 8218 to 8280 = 1.01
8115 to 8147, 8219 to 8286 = 1.00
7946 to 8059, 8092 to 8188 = 1.02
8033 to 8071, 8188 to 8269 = 1.01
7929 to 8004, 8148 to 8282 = 1.02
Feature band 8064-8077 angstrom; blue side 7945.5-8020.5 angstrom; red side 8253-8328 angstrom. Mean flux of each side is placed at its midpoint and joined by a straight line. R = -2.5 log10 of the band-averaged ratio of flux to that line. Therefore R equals 0.01 mag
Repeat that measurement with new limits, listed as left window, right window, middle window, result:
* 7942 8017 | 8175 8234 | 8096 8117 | -0.010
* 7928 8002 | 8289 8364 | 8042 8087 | 0.008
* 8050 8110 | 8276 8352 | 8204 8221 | 0.028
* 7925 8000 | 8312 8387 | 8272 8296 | -0.024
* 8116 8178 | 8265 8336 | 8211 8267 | 0.009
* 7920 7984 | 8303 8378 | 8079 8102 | -0.011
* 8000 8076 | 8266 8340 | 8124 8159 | -0.020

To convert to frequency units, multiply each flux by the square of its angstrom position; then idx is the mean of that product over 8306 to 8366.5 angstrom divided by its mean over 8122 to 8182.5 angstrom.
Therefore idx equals 0.99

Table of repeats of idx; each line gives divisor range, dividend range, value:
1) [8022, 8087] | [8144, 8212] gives 1.02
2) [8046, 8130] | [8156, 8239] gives 1.00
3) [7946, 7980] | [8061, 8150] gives 1.02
